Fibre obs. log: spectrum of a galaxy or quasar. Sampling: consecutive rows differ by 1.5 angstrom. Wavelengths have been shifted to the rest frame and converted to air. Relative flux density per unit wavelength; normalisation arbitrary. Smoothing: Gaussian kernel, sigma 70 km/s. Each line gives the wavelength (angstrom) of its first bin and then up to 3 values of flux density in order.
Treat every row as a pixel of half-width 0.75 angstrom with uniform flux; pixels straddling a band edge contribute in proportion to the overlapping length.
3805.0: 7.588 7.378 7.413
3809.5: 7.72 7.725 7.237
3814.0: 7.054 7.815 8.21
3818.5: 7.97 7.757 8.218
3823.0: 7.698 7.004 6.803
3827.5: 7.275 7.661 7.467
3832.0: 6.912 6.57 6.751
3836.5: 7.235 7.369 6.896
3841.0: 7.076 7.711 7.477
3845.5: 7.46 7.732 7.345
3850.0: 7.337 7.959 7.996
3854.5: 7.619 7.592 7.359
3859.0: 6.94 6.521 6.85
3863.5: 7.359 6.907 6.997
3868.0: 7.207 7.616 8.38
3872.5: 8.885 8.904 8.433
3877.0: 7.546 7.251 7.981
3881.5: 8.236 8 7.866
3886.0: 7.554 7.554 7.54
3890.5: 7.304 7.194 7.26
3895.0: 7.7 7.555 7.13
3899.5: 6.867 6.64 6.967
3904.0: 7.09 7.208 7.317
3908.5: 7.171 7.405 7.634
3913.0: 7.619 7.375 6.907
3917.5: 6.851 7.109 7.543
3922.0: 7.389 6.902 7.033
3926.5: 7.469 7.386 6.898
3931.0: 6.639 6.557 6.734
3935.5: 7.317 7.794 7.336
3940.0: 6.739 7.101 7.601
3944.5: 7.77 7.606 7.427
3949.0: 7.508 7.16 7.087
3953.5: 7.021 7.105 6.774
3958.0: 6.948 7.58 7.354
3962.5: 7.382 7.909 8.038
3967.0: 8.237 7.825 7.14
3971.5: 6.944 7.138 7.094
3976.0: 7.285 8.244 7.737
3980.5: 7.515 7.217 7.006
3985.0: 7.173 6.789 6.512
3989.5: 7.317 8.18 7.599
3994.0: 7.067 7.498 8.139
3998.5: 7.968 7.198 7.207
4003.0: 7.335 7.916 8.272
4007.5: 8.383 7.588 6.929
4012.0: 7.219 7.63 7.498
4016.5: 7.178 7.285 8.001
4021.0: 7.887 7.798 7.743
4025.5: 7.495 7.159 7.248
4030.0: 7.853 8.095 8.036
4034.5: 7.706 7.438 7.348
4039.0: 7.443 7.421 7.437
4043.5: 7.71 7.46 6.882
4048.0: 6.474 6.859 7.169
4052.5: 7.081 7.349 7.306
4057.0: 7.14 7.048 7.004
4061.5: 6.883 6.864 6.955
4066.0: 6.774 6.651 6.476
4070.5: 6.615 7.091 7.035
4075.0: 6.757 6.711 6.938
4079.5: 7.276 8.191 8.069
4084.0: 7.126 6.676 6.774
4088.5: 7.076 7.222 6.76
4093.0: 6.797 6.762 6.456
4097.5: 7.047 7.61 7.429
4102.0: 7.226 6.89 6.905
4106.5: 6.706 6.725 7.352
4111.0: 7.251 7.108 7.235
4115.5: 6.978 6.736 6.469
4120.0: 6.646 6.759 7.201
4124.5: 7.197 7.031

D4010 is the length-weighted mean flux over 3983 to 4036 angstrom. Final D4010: 7.54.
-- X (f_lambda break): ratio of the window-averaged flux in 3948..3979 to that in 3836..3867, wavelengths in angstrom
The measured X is 1.0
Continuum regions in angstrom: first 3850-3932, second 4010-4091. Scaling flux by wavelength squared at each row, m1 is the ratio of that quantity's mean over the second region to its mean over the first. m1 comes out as 1.1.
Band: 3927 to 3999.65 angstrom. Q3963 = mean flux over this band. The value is 7.34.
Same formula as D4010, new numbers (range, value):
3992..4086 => 7.34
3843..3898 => 7.59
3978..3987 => 7.28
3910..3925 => 7.25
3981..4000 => 7.37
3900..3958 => 7.18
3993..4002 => 7.52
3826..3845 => 7.19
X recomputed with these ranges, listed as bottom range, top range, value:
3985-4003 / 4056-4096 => 0.94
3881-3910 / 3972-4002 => 1.00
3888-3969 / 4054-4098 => 0.96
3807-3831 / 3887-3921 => 0.96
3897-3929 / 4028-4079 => 0.99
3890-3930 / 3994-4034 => 1.06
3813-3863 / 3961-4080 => 1.00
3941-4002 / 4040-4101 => 0.95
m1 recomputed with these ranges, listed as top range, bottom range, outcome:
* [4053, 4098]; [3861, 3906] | 1.02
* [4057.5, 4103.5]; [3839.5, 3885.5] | 1.03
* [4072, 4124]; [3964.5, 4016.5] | 0.99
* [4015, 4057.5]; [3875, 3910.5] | 1.07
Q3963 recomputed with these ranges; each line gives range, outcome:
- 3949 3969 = 7.42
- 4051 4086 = 7.05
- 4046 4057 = 7.03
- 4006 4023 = 7.61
